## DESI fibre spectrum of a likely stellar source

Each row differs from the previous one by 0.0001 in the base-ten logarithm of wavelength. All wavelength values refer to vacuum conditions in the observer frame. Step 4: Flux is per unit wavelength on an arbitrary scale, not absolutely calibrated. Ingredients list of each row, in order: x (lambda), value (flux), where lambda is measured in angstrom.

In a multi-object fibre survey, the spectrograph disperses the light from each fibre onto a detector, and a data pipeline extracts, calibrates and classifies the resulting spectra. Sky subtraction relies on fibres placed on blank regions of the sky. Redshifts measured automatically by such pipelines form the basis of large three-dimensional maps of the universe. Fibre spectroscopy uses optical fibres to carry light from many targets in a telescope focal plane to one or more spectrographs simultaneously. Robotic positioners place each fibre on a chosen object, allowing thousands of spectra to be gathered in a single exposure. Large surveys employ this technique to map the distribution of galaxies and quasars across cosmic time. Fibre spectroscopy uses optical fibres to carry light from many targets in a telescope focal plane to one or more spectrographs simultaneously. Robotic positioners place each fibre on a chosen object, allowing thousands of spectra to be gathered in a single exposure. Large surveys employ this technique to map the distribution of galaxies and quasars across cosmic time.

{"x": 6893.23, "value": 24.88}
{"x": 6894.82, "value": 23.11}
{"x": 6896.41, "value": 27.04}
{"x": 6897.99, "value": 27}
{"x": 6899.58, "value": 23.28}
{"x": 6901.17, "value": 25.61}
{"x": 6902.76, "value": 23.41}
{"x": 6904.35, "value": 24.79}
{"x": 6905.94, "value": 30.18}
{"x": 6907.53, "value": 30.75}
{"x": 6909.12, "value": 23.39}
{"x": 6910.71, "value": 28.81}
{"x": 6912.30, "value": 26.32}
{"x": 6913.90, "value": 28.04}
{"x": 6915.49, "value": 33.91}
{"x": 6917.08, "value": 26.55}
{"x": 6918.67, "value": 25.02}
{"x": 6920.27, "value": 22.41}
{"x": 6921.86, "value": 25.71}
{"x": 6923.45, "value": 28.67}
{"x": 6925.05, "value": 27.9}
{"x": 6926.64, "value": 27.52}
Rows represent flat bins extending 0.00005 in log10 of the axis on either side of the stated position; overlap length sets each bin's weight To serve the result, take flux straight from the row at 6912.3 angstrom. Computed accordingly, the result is 26.32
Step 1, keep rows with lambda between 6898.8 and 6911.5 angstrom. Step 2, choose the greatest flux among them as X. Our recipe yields 30.75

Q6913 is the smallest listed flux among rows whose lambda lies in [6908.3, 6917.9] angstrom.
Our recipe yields 23.39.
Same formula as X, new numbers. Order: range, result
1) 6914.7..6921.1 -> 33.91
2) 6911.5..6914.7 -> 28.04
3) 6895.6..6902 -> 27.04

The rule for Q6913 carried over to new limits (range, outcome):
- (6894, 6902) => 23.11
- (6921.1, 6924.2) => 25.71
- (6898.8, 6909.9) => 23.28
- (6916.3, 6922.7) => 22.41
